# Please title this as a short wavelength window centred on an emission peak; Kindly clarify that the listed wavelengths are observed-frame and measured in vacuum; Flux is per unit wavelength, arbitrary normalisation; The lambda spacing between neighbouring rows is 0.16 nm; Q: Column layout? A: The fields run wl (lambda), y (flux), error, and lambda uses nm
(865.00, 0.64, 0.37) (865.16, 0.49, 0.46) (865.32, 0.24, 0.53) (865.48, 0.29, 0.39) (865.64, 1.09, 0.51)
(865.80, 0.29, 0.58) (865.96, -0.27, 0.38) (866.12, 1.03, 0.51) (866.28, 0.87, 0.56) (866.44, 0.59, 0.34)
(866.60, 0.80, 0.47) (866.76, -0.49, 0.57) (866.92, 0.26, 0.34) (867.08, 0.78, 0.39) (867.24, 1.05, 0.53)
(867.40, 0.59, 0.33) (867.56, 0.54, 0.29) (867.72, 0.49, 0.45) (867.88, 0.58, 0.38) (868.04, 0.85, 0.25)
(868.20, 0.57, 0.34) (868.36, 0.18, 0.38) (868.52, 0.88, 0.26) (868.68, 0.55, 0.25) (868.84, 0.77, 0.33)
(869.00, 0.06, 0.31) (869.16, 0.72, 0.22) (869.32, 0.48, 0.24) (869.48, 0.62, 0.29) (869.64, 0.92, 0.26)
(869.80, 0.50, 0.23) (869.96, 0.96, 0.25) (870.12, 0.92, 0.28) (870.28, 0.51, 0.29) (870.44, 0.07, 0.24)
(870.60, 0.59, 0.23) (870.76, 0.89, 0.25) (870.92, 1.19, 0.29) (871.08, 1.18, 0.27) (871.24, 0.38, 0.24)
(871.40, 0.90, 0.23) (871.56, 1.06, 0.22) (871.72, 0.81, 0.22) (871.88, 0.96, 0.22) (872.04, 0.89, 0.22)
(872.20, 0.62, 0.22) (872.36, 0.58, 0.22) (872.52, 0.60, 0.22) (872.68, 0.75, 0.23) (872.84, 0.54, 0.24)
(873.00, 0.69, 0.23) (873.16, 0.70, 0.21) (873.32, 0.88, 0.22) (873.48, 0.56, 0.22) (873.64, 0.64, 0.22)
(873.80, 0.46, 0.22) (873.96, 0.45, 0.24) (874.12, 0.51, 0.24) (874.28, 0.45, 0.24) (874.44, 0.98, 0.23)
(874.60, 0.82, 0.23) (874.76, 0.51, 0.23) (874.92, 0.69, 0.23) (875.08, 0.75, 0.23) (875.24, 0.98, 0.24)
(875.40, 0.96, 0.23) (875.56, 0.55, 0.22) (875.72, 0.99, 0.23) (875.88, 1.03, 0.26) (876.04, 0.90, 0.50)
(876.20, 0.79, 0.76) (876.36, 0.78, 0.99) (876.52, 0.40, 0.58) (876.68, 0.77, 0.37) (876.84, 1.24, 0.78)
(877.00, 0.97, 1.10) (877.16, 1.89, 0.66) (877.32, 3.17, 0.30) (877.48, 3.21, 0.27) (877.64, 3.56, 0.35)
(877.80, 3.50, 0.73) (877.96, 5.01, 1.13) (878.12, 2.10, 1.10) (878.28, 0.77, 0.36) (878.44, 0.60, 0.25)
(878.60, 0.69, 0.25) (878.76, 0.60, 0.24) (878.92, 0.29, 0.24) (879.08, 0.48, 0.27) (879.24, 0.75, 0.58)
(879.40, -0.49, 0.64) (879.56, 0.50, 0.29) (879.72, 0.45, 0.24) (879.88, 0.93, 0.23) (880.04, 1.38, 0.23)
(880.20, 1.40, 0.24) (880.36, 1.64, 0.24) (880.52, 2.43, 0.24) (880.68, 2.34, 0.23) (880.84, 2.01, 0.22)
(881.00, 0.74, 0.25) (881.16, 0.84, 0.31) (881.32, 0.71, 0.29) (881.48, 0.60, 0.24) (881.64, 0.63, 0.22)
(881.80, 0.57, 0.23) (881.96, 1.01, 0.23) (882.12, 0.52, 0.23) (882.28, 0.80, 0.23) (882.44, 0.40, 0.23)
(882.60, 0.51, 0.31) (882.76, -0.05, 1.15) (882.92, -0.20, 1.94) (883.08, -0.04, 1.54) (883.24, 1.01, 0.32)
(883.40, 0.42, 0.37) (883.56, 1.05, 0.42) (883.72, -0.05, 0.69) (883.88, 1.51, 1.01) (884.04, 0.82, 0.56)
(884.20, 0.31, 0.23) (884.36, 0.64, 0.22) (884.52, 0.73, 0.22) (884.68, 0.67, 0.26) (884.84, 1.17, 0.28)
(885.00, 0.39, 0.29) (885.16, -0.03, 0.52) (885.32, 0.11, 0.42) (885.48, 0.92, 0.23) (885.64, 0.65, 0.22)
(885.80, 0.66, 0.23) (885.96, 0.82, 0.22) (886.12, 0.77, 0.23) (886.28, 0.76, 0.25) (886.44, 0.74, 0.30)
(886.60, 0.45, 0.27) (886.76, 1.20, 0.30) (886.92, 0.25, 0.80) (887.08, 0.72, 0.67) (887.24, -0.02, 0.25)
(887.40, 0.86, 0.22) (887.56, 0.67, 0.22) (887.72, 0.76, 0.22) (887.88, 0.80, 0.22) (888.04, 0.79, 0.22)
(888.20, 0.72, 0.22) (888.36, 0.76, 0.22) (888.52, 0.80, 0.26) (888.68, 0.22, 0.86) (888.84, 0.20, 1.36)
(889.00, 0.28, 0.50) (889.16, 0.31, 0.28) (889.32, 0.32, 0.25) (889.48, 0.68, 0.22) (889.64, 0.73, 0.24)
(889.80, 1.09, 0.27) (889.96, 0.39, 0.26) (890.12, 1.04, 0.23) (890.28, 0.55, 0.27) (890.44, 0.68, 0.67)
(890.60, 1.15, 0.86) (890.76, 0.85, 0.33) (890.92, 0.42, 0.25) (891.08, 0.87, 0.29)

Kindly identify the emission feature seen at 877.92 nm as H-alpha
